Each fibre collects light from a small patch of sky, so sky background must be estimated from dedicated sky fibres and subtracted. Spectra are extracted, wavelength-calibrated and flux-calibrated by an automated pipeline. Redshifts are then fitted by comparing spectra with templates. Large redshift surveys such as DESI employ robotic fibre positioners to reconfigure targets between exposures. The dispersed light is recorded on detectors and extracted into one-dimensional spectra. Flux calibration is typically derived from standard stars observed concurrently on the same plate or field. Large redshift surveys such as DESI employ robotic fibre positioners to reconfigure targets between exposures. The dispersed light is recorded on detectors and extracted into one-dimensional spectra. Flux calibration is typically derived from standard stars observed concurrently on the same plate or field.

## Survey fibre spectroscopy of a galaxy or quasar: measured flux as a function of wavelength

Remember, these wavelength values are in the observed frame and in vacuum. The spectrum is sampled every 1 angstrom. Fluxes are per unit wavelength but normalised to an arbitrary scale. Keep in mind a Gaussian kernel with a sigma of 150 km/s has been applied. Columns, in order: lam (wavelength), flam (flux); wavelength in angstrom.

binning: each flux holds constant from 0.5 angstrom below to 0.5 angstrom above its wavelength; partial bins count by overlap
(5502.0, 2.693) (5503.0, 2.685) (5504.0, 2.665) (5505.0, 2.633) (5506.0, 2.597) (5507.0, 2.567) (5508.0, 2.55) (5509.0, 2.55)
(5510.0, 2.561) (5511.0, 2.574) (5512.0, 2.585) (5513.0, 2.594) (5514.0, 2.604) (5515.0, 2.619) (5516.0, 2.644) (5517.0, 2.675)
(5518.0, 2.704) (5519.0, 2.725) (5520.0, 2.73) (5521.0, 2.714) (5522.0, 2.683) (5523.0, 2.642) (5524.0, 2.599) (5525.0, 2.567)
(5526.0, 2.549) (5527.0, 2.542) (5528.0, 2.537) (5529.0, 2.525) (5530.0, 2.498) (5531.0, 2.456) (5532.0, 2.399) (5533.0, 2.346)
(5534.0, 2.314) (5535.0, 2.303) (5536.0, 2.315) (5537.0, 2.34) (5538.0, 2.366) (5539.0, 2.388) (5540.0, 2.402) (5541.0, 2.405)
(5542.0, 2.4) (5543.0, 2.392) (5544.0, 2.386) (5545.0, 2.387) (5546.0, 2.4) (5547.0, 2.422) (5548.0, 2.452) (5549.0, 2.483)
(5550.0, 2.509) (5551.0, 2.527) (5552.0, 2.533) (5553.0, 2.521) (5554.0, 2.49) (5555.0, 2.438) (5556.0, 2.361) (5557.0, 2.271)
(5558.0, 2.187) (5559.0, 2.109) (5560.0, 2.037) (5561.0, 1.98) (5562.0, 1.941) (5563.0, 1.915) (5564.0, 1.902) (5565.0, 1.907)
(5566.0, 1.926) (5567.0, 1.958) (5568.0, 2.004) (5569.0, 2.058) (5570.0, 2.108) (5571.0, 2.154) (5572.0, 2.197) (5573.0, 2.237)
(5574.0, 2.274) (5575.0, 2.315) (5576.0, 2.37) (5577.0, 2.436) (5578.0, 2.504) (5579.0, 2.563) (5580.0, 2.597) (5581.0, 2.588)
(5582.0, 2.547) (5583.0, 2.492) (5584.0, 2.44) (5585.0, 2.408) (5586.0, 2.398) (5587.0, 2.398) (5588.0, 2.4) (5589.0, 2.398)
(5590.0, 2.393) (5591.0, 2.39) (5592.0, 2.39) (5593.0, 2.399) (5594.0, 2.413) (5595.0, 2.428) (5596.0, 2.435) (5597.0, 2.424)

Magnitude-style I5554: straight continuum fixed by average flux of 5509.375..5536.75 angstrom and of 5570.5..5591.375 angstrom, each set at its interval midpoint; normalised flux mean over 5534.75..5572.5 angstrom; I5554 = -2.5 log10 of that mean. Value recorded 0.100 mag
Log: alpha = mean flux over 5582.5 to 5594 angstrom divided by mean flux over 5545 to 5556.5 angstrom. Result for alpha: 0.98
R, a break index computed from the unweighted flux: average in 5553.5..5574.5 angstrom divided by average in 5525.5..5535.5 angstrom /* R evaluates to 0.87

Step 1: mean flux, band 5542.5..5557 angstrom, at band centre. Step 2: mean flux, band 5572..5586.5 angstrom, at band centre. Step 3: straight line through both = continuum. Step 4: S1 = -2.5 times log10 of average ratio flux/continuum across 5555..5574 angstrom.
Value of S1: 0.170 mag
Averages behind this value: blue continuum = 2.44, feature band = 2.08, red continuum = 2.43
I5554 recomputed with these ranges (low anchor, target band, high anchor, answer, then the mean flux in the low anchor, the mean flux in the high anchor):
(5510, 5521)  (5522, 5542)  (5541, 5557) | 0.04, 2.64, 2.44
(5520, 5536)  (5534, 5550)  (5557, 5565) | -0.04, 2.51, 2.02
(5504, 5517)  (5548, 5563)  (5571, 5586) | 0.08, 2.6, 2.42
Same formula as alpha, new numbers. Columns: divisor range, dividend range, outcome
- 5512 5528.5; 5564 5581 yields 0.85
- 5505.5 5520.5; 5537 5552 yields 0.93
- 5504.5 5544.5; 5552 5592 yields 0.90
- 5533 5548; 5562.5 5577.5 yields 0.89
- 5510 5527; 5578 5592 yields 0.93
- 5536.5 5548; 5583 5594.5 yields 1.01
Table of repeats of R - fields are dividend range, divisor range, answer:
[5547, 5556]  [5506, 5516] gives 0.96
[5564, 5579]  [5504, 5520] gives 0.83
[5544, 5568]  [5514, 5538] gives 0.88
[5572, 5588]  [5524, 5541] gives 1.00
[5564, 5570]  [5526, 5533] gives 0.79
